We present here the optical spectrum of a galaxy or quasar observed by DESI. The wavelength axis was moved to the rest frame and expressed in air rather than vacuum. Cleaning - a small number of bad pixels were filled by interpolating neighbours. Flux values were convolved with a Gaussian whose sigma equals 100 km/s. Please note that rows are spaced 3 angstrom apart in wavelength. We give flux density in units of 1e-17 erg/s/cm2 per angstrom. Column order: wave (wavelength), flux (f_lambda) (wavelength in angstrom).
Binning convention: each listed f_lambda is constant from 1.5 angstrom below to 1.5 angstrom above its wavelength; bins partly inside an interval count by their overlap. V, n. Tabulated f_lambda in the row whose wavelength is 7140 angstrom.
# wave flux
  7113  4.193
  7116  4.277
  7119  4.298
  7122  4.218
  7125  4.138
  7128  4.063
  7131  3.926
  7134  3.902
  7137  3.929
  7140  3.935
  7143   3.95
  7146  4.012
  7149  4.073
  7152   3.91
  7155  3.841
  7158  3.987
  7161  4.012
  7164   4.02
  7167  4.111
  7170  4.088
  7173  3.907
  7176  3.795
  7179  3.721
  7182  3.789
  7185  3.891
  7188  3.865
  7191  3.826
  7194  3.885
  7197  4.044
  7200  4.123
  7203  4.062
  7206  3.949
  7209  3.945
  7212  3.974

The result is 3.935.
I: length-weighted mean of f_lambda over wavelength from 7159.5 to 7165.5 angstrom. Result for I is 4.02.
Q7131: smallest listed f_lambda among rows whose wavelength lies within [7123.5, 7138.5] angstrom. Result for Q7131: 3.902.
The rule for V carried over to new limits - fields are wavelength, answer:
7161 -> 4.012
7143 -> 3.95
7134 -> 3.902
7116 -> 4.277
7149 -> 4.073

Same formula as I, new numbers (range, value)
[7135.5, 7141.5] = 3.93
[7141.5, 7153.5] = 3.99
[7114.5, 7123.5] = 4.26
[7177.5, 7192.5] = 3.82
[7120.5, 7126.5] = 4.18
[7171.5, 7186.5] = 3.82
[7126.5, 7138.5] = 3.96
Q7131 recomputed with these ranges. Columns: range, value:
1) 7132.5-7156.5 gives 3.841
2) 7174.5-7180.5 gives 3.721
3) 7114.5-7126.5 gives 4.138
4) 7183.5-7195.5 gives 3.826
